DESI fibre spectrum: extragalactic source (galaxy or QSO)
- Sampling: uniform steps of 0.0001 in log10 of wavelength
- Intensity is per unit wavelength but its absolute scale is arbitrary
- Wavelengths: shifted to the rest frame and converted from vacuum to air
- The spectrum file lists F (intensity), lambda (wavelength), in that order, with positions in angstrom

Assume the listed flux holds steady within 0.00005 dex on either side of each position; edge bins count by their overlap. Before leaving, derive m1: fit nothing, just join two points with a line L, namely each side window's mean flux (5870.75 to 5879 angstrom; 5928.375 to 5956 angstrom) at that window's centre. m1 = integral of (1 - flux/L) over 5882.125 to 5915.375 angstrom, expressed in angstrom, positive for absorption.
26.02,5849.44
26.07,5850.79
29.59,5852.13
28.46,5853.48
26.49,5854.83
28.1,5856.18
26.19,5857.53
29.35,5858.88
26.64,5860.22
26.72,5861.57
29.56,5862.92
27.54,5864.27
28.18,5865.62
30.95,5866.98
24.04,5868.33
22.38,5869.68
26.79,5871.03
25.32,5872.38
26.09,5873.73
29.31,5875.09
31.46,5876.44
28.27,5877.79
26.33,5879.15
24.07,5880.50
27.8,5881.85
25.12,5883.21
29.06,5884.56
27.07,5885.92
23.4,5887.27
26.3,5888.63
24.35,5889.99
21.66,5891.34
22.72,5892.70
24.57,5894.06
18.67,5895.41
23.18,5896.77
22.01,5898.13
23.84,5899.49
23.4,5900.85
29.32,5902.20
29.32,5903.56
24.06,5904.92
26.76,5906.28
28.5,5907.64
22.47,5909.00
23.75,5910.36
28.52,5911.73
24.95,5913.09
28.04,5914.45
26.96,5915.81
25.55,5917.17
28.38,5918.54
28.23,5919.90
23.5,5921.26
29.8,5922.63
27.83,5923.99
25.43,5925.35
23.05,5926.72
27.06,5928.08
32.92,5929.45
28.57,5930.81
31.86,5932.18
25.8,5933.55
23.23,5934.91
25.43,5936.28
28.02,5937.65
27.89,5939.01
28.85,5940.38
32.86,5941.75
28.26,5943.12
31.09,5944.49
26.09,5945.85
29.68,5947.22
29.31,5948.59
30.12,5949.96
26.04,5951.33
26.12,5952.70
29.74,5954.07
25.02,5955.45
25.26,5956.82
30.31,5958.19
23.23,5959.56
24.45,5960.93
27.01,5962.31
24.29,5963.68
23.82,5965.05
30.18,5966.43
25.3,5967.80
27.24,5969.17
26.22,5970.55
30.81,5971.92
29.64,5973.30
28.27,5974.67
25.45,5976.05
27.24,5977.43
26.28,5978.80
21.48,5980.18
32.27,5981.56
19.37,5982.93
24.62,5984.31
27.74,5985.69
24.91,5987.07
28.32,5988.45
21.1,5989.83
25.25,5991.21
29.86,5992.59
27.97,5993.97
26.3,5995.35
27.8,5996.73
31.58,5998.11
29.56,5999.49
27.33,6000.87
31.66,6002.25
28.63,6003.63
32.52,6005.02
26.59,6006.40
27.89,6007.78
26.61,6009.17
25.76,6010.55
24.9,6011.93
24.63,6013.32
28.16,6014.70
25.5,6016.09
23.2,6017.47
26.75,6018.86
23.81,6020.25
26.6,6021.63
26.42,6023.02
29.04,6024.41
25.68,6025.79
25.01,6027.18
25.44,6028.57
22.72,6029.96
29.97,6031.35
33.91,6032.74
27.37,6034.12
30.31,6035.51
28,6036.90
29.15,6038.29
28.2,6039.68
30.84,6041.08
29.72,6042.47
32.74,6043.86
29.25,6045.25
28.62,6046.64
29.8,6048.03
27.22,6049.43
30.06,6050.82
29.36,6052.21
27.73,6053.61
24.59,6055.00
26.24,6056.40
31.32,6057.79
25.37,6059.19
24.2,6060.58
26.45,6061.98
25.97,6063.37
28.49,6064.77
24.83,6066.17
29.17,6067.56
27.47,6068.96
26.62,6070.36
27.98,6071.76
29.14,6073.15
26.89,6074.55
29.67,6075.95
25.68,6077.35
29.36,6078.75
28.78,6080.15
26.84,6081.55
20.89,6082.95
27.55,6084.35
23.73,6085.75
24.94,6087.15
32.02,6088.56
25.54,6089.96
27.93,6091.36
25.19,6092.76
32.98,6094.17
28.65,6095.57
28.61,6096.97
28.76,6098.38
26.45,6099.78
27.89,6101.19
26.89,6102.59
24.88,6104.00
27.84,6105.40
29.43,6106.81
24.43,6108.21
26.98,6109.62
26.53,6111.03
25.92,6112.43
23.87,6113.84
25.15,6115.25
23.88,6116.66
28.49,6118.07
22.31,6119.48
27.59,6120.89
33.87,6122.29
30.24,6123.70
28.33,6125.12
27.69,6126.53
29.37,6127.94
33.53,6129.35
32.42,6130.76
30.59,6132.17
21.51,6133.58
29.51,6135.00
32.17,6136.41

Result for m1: 3.5 angstrom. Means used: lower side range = 27.8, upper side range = 28.3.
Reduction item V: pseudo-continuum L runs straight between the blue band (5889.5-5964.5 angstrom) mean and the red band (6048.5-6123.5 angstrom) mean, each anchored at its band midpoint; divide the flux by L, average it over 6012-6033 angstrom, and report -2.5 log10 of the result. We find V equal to 0.03 mag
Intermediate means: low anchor 26.5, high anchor 27.2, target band 26.2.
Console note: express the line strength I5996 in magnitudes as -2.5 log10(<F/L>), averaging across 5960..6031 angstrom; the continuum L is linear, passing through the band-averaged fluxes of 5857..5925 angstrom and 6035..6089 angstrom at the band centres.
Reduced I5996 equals 0.02 mag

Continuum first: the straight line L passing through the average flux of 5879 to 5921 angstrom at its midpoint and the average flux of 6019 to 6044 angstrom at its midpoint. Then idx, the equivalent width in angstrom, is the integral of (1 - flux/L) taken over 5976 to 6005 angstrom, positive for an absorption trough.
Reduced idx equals 0.1 angstrom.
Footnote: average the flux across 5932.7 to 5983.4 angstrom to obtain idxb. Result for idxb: 27.1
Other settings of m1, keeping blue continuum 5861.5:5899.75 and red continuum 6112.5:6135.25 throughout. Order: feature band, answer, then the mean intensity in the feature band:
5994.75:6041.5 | -1.0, 27.6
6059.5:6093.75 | 0.7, 26.9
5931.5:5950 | -1.5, 28.4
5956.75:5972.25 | 0.0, 26.5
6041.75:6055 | -0.9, 29.2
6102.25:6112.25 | 0.4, 26.7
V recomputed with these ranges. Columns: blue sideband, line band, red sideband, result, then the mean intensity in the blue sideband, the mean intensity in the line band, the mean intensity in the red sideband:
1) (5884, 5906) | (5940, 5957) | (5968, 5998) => -0.104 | 24.6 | 28.4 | 26.7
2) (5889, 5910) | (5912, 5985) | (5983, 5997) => -0.079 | 24.3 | 27.1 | 26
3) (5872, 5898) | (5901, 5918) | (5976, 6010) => -0.025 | 25.4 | 26.4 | 27.2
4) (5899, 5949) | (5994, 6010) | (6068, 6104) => -0.053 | 27.3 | 28.7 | 27.4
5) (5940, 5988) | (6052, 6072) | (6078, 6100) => 0.015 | 27.1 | 27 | 27.4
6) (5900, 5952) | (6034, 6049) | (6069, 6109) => -0.081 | 27.4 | 29.5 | 27.3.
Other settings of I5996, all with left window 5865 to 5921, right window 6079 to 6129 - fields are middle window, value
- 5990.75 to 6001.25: -0.07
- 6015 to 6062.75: -0.03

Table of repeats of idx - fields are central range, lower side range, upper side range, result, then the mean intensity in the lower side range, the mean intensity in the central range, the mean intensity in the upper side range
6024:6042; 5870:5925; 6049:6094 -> -0.83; 25.9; 28.1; 27.2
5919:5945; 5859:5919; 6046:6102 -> -1.49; 26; 27.9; 27.5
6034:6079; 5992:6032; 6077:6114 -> -1.68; 27.2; 28.1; 27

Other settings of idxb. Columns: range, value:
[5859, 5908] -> 26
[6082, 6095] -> 26.8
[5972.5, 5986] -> 26.2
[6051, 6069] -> 27.1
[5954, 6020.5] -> 26.8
